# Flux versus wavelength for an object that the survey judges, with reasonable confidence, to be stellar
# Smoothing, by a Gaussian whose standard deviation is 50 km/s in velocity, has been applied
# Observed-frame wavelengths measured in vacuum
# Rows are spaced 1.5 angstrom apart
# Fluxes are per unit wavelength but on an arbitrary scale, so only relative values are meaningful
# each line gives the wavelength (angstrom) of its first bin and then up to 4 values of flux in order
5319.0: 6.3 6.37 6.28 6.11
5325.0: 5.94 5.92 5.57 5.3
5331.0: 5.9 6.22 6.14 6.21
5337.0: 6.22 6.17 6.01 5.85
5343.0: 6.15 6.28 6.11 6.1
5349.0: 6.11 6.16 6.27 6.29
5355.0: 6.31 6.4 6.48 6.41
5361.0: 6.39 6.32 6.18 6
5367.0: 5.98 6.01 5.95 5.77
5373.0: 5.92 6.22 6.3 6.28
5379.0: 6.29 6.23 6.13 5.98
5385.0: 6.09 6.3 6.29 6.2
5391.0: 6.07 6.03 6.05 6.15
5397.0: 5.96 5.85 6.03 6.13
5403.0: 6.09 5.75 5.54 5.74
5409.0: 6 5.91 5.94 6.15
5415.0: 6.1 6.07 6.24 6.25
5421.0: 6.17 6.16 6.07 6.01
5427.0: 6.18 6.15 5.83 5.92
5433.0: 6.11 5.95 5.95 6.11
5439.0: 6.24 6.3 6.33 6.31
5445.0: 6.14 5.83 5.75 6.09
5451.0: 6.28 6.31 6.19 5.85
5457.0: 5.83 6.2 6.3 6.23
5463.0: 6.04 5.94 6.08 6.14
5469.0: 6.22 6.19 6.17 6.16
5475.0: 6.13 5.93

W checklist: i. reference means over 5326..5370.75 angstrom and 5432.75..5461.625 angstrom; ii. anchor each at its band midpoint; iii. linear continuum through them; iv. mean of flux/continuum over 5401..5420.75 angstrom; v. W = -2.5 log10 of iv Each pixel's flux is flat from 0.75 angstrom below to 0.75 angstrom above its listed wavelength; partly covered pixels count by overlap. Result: 0.02 mag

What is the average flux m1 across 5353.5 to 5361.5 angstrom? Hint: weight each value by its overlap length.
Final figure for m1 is 6.39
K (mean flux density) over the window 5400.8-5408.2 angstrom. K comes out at 5.85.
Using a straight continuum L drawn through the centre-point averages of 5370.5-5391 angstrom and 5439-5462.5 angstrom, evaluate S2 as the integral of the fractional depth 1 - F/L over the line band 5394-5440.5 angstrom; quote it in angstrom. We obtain 0.8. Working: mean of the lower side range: 6.15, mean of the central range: 6.03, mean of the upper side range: 6.13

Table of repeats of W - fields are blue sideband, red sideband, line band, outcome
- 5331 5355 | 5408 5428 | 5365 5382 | 0.007 mag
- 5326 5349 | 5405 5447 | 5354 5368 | -0.043 mag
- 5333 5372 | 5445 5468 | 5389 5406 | 0.022 mag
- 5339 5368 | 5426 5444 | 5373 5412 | 0.017 mag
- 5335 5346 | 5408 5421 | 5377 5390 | -0.017 mag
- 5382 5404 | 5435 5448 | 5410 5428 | 0.000 mag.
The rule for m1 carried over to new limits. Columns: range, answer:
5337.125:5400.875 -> 6.15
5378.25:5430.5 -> 6.06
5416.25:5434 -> 6.1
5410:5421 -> 6.1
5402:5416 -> 5.92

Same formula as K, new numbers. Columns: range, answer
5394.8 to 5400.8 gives 6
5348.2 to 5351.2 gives 6.13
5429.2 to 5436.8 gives 5.95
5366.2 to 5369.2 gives 5.99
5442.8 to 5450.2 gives 6.02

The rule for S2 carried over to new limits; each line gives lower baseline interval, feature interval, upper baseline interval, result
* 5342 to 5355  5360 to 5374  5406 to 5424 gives 0.2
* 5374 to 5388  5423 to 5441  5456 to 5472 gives 0.2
